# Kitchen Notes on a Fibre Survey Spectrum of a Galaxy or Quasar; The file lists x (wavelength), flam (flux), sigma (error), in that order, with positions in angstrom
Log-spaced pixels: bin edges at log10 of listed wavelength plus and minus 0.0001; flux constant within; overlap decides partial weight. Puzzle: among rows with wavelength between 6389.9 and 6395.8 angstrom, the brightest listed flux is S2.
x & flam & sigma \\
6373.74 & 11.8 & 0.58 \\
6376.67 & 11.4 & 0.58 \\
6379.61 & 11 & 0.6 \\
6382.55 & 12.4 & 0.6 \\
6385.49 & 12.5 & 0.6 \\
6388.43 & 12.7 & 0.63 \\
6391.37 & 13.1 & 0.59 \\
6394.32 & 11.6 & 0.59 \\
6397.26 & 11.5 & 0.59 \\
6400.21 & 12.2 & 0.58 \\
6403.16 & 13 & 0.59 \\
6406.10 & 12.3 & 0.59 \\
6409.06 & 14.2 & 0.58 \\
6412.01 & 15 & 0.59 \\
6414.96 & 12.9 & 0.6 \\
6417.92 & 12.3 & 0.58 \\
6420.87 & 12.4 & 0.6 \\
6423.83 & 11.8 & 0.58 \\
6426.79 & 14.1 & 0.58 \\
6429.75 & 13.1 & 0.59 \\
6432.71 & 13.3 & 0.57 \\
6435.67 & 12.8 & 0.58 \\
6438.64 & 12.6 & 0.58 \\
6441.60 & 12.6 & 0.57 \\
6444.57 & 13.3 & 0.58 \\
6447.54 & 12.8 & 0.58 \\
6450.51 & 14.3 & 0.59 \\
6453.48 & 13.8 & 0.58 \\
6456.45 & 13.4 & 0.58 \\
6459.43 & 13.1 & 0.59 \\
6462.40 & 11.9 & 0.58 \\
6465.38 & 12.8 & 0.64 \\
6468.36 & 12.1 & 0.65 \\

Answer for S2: 13.1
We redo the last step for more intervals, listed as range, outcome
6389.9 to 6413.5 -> 15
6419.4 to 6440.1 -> 14.1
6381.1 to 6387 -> 12.5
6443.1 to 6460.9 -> 14.3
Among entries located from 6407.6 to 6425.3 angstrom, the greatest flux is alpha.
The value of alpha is 15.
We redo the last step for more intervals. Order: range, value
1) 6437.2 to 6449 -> 13.3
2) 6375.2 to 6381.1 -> 11.4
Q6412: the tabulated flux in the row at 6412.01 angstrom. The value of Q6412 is 15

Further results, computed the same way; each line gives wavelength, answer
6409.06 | 14.2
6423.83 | 11.8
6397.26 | 11.5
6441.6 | 12.6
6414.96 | 12.9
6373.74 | 11.8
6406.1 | 12.3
